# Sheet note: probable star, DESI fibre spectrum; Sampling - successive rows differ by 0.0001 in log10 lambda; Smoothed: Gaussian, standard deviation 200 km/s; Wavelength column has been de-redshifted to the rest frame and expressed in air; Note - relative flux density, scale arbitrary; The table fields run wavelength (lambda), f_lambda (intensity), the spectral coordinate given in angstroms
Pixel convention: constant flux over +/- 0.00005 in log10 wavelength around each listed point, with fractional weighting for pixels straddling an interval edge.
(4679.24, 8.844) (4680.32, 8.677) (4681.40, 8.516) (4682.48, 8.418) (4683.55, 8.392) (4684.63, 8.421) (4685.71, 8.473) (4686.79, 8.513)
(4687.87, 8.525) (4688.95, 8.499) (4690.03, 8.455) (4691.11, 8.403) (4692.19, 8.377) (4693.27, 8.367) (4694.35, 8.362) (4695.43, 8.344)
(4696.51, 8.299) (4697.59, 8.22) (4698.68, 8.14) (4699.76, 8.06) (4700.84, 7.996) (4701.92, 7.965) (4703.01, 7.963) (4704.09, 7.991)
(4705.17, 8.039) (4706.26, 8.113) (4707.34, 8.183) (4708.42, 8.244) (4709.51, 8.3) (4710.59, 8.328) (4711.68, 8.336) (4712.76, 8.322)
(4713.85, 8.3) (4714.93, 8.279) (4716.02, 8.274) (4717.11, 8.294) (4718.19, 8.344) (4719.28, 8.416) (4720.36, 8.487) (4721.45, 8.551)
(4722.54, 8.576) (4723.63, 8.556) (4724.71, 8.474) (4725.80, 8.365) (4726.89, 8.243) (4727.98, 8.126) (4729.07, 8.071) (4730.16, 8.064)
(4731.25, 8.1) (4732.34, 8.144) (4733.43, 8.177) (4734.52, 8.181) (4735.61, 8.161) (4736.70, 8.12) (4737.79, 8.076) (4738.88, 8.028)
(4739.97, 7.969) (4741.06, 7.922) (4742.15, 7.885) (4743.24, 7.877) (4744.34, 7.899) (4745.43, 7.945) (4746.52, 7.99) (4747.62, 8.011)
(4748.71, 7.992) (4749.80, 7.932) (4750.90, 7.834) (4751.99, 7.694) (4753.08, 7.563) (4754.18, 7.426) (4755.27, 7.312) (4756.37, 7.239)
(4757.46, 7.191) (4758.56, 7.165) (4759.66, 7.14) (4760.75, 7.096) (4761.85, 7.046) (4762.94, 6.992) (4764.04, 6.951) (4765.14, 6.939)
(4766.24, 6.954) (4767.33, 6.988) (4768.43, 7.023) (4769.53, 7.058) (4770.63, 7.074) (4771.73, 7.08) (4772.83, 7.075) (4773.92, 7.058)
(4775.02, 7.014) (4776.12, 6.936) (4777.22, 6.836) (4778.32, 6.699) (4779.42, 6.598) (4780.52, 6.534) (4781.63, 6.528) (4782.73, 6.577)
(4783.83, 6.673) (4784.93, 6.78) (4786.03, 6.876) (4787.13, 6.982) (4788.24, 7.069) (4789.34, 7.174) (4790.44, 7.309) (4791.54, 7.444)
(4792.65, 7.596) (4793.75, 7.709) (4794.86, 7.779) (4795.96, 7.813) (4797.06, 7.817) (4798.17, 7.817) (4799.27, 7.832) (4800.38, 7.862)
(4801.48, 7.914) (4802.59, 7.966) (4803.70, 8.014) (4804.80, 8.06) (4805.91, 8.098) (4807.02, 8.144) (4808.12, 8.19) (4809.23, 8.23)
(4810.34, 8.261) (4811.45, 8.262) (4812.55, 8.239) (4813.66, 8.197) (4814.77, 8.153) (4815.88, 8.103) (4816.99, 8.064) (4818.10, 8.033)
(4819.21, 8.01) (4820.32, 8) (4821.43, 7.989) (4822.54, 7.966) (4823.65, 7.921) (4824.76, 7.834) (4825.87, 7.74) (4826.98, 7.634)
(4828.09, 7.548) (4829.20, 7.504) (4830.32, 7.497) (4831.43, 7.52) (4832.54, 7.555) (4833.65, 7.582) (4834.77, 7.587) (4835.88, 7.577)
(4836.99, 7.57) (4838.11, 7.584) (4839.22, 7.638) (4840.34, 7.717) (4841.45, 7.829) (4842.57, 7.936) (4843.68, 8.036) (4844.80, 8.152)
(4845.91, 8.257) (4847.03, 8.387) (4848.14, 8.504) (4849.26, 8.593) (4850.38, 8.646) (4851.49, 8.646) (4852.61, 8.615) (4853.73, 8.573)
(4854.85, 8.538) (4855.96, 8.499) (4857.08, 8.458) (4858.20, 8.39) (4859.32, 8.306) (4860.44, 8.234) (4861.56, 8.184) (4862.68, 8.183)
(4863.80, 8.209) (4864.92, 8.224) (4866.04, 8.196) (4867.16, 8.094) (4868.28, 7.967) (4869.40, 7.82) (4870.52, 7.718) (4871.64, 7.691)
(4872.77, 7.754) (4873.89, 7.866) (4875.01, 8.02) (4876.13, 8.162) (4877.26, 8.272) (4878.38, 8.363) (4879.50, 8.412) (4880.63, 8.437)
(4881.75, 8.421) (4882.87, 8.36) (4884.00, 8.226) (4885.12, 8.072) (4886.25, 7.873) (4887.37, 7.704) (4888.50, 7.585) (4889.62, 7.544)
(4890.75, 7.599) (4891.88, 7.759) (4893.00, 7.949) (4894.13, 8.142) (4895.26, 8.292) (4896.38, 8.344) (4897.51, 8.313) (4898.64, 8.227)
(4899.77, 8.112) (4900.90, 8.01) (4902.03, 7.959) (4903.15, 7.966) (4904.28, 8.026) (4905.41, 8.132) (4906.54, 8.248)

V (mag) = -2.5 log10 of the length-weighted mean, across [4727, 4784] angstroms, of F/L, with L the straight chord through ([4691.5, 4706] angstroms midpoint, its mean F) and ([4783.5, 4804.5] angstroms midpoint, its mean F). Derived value 0.05 mag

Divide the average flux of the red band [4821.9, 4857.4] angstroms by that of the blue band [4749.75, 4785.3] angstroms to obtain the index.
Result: 1.1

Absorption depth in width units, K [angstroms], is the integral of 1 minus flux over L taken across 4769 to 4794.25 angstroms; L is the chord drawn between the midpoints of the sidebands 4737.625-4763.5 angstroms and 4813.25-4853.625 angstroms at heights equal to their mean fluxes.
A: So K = 2.5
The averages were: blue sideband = 7.63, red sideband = 7.95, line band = 6.99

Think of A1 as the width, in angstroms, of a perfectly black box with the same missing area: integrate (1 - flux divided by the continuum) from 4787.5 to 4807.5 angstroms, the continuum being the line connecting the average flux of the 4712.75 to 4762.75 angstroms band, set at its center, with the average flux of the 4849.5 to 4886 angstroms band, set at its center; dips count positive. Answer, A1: 0.9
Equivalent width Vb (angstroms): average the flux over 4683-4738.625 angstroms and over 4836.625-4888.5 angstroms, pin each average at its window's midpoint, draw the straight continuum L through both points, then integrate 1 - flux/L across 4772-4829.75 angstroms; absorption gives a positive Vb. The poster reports 4.3 angstroms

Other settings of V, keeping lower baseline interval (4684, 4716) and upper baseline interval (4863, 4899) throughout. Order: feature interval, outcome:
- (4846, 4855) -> -0.06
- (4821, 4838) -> 0.06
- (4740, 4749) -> 0.04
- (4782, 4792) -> 0.17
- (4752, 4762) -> 0.13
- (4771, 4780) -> 0.18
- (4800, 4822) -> 0.01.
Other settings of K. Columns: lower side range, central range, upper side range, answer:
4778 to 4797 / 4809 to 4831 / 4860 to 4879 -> -1.42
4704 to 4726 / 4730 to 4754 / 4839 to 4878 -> 0.96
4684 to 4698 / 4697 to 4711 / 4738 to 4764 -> 0.20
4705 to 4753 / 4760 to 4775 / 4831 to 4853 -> 1.99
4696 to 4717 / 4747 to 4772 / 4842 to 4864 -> 2.88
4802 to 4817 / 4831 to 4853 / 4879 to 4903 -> 0.31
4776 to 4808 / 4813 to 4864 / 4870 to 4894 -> -2.26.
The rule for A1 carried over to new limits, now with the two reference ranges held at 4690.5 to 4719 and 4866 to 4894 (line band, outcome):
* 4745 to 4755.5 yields 0.49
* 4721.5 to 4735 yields -0.12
